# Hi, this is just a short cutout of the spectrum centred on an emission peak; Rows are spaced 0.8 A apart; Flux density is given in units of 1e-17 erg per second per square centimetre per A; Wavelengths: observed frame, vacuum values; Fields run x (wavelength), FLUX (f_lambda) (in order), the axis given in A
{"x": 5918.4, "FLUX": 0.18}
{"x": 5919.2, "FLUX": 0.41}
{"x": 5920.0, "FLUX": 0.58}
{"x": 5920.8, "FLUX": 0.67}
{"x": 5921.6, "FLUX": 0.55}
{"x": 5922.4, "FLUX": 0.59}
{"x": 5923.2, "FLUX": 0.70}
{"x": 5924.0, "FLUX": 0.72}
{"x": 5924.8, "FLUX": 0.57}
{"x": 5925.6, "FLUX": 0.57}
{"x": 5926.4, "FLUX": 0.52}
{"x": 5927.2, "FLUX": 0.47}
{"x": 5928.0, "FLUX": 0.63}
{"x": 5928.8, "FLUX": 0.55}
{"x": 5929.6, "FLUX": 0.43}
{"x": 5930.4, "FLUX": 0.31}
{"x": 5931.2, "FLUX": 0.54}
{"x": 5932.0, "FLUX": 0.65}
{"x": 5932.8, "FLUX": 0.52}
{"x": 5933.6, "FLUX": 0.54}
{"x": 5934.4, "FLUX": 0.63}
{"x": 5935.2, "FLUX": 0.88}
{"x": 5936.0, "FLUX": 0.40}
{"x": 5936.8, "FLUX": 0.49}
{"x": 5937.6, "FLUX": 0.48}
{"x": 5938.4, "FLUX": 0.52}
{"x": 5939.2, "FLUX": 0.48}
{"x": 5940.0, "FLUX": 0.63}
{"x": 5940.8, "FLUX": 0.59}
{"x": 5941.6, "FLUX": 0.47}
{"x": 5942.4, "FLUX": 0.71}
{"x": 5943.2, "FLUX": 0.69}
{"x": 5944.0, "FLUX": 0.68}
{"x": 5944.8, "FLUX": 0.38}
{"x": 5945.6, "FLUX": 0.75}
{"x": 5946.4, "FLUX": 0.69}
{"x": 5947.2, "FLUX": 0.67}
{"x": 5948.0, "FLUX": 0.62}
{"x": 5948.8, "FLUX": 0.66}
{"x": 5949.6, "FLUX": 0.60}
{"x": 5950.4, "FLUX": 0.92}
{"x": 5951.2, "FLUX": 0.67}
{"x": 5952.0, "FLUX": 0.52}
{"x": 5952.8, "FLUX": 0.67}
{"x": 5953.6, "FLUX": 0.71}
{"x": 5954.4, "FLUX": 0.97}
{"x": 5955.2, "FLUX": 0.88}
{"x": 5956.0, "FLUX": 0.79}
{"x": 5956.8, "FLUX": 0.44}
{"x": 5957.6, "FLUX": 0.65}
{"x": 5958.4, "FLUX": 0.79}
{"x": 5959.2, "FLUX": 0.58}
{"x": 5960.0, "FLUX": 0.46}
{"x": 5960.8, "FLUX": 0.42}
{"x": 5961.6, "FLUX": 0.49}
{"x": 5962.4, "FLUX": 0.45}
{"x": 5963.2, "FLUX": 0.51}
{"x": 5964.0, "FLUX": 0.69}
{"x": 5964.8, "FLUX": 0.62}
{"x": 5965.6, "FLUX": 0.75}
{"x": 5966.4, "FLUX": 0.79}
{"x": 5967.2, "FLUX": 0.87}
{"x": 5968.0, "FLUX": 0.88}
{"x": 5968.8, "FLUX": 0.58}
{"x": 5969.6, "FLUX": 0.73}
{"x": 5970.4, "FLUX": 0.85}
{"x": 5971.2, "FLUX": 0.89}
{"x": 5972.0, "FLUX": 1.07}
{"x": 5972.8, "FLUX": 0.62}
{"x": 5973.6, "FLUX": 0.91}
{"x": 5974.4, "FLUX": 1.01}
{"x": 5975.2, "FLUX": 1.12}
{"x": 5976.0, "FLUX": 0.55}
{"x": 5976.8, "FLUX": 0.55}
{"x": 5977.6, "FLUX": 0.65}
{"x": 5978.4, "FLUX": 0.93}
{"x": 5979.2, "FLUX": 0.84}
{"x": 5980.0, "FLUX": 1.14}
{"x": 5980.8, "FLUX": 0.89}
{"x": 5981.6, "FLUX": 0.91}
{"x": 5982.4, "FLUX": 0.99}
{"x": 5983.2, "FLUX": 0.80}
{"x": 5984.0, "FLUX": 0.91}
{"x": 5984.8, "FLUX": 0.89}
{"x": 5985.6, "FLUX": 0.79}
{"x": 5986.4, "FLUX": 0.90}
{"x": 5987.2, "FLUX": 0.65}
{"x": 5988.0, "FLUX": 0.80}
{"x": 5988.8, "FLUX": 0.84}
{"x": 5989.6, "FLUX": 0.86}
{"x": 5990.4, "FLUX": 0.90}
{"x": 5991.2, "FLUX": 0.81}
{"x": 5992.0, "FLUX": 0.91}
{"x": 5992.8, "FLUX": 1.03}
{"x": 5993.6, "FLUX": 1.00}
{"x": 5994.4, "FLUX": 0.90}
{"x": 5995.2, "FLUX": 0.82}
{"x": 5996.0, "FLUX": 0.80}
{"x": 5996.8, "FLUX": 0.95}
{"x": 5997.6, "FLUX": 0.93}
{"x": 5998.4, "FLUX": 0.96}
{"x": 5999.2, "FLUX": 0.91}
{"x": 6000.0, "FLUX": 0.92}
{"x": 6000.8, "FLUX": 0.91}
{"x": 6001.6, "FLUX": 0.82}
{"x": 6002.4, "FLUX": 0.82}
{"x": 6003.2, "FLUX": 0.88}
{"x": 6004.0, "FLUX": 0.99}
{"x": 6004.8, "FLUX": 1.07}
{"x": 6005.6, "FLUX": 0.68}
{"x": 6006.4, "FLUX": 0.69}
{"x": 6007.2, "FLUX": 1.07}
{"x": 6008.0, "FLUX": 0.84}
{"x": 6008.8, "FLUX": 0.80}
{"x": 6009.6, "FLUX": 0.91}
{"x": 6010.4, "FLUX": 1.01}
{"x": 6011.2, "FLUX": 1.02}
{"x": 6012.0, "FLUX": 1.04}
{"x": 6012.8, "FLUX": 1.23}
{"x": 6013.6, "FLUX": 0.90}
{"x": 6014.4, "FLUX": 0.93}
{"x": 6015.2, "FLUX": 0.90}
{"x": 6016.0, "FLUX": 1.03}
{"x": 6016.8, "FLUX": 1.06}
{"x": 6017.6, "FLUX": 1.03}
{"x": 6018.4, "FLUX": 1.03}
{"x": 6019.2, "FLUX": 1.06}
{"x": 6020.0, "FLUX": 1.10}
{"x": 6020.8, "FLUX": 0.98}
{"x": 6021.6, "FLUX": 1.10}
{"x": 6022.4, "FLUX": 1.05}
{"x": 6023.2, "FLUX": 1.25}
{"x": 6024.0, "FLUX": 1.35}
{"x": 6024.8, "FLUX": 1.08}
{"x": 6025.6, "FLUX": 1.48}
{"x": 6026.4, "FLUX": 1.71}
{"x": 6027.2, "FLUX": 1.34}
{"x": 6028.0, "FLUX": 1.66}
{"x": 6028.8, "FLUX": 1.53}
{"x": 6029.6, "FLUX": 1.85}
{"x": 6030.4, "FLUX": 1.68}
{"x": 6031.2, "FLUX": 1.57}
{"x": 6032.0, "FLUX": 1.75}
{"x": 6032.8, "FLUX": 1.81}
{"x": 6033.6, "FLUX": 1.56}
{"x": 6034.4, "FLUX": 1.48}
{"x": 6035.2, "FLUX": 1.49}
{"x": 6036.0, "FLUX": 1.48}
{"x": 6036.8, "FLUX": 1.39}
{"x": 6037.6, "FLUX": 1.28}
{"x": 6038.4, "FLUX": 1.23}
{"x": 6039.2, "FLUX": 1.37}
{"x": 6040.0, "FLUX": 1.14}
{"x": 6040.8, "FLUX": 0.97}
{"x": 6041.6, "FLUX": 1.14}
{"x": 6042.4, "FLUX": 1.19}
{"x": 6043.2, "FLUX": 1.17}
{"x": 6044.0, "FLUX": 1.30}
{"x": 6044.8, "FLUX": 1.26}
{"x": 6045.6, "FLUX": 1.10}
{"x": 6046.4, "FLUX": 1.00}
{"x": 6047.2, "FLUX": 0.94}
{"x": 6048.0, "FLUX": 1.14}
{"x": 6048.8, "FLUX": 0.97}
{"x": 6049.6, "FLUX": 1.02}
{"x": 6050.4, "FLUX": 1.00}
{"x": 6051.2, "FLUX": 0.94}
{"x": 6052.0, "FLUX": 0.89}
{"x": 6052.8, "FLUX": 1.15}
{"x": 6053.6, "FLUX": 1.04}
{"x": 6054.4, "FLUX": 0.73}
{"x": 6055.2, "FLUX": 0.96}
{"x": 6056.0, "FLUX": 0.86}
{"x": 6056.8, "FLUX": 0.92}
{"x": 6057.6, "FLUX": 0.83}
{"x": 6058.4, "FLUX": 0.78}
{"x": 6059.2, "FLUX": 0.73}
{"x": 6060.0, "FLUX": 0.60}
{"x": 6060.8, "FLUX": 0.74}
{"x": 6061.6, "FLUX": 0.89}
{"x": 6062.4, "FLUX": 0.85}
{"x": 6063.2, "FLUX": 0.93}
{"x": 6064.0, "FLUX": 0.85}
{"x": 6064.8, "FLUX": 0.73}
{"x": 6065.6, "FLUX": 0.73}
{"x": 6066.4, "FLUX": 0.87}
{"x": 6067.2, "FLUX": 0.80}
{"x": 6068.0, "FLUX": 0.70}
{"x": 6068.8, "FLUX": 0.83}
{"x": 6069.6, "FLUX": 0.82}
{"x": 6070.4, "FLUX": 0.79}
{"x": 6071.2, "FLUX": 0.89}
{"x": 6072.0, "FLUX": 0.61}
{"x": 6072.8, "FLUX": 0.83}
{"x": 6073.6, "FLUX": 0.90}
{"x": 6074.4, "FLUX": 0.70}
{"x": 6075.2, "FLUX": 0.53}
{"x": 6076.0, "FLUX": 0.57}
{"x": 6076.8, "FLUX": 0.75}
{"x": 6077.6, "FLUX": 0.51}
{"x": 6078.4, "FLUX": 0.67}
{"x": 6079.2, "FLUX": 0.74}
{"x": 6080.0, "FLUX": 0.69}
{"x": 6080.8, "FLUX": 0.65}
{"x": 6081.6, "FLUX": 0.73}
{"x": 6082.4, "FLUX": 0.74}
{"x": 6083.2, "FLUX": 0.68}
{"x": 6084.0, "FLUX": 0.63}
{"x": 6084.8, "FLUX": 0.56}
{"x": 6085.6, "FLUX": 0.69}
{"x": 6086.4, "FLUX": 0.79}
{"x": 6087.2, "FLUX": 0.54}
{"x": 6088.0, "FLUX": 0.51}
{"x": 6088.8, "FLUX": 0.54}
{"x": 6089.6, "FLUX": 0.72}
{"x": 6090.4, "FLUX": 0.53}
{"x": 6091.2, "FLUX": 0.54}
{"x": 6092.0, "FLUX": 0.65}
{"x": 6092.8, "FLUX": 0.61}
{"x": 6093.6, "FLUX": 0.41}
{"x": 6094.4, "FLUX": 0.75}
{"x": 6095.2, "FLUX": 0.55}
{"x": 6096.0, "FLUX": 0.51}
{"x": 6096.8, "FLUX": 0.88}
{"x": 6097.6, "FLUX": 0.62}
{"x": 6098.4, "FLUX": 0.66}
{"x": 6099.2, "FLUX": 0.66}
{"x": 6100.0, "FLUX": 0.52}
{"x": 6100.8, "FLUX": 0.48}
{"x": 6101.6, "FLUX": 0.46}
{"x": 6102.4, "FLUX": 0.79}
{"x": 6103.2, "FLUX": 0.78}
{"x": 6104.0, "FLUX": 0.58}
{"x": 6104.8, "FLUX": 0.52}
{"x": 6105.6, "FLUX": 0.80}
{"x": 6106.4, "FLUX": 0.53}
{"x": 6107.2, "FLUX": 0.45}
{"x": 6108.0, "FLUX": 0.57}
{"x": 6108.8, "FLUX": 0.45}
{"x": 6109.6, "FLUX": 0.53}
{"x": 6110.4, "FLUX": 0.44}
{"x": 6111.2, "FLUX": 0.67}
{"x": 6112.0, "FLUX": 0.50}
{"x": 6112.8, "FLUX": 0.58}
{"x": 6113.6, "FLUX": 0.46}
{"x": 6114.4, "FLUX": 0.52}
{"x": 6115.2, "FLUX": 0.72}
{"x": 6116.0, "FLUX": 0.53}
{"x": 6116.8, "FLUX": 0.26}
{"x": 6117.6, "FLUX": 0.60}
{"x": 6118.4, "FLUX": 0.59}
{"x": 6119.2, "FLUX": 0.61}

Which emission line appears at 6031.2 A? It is C III] 1909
